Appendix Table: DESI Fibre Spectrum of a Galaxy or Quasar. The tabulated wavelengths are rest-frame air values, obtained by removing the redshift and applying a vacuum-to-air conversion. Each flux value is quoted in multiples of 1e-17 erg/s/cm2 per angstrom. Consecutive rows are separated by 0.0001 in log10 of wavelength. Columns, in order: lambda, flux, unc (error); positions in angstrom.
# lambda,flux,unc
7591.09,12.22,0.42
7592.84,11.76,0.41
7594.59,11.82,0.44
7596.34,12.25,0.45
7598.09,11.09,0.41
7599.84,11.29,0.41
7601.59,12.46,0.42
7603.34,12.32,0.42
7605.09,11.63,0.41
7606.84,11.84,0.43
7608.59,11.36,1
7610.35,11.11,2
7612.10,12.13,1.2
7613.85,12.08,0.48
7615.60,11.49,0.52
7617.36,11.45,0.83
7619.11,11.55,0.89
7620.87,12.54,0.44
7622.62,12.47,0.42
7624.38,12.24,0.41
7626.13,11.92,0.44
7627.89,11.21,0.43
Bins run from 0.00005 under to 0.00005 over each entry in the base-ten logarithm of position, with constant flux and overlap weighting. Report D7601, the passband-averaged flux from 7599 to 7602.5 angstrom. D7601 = 11.9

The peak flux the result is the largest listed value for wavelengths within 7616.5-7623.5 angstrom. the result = 12.54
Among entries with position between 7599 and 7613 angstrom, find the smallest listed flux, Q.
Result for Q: 11.11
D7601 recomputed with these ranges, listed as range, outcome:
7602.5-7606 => 12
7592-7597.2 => 11.9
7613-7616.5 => 11.8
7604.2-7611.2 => 11.5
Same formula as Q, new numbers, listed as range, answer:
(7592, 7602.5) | 11.09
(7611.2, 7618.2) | 11.45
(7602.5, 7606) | 11.63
